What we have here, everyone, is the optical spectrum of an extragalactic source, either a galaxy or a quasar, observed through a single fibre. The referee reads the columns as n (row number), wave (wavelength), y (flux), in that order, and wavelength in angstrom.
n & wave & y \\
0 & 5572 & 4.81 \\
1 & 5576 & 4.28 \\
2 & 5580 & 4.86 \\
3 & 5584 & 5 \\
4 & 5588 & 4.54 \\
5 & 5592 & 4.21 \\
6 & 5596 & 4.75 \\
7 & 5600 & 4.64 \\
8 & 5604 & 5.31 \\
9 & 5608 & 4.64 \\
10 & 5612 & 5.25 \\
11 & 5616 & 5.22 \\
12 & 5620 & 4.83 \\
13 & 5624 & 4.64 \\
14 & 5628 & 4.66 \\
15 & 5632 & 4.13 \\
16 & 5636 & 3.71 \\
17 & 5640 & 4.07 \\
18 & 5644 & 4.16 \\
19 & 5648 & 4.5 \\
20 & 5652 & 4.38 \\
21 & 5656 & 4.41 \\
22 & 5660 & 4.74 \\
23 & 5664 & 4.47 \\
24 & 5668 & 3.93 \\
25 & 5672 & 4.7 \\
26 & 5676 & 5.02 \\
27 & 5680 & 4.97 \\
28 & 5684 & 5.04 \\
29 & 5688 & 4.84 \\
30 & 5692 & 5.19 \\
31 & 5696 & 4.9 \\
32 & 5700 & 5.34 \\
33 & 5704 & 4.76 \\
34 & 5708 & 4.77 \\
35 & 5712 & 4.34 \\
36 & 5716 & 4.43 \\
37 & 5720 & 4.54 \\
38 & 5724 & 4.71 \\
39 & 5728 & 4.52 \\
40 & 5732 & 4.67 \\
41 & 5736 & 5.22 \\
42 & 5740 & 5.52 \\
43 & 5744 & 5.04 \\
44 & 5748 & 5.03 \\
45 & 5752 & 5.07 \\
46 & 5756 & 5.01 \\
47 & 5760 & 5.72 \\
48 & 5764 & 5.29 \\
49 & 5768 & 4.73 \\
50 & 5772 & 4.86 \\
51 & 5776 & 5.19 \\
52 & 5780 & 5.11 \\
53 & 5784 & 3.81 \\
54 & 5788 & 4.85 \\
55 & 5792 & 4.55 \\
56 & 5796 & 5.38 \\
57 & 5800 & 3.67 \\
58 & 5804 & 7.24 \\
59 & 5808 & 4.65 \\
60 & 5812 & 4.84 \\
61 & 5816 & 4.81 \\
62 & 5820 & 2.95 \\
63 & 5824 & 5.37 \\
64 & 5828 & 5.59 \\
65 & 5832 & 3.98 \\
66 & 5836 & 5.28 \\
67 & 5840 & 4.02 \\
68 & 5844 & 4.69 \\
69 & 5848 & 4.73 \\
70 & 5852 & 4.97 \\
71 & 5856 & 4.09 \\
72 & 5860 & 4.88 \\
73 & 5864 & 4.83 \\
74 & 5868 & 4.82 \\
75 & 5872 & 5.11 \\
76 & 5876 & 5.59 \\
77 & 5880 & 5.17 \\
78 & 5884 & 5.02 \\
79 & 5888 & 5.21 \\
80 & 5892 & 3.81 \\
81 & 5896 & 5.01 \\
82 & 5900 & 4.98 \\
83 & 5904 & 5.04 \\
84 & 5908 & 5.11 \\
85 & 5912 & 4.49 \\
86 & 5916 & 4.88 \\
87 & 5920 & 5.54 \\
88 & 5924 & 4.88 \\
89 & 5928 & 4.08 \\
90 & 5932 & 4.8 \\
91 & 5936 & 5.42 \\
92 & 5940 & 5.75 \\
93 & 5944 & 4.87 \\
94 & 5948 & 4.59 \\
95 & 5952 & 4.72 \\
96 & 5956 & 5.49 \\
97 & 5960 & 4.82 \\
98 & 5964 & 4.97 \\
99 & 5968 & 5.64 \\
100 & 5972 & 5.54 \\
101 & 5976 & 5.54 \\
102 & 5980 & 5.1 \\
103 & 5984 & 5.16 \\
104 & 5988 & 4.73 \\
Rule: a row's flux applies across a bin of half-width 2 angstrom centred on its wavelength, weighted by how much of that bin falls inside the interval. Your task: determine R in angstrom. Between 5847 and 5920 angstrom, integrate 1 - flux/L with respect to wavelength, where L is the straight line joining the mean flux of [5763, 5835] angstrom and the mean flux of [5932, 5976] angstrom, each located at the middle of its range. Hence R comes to 1.8 angstrom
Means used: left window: 4.83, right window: 5.18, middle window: 4.89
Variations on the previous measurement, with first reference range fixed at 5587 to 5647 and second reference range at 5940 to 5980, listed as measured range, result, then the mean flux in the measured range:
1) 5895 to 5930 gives 1.3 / 4.89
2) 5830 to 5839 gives 0.7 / 4.56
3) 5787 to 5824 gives 0.7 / 4.8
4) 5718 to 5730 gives 0.4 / 4.59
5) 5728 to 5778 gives -2.9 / 5.09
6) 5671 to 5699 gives -1.6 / 4.97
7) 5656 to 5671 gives 0.8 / 4.41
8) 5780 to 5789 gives 0.8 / 4.45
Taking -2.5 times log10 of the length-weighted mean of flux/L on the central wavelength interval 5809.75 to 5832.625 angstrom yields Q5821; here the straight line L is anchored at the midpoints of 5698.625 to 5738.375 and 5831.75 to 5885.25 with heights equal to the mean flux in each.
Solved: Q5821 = 0.04 mag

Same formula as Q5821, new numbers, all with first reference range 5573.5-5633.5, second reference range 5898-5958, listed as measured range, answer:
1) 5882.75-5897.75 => 0.05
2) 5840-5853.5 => 0.05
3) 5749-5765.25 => -0.09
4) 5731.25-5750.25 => -0.06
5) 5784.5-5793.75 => 0.07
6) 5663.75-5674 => 0.10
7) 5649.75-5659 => 0.08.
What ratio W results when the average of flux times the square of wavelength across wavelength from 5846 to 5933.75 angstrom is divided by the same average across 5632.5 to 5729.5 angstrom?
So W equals 1.1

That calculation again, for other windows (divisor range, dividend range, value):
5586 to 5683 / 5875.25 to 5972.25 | 1.21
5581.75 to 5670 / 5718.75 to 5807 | 1.15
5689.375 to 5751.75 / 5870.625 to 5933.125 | 1.07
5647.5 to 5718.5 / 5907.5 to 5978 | 1.18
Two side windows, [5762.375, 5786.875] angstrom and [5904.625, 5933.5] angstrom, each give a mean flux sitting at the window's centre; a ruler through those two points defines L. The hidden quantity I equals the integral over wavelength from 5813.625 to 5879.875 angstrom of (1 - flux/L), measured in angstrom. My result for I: 1.18 angstrom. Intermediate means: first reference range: 4.83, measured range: 4.74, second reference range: 4.84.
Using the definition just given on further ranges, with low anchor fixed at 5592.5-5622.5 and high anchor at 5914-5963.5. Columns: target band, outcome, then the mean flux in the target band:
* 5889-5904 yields 0.8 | 4.7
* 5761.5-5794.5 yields 0.8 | 4.82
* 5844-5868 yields 1.2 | 4.71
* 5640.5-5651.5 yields 1.4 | 4.3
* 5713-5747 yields 0.8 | 4.82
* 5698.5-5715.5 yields 0.6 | 4.75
